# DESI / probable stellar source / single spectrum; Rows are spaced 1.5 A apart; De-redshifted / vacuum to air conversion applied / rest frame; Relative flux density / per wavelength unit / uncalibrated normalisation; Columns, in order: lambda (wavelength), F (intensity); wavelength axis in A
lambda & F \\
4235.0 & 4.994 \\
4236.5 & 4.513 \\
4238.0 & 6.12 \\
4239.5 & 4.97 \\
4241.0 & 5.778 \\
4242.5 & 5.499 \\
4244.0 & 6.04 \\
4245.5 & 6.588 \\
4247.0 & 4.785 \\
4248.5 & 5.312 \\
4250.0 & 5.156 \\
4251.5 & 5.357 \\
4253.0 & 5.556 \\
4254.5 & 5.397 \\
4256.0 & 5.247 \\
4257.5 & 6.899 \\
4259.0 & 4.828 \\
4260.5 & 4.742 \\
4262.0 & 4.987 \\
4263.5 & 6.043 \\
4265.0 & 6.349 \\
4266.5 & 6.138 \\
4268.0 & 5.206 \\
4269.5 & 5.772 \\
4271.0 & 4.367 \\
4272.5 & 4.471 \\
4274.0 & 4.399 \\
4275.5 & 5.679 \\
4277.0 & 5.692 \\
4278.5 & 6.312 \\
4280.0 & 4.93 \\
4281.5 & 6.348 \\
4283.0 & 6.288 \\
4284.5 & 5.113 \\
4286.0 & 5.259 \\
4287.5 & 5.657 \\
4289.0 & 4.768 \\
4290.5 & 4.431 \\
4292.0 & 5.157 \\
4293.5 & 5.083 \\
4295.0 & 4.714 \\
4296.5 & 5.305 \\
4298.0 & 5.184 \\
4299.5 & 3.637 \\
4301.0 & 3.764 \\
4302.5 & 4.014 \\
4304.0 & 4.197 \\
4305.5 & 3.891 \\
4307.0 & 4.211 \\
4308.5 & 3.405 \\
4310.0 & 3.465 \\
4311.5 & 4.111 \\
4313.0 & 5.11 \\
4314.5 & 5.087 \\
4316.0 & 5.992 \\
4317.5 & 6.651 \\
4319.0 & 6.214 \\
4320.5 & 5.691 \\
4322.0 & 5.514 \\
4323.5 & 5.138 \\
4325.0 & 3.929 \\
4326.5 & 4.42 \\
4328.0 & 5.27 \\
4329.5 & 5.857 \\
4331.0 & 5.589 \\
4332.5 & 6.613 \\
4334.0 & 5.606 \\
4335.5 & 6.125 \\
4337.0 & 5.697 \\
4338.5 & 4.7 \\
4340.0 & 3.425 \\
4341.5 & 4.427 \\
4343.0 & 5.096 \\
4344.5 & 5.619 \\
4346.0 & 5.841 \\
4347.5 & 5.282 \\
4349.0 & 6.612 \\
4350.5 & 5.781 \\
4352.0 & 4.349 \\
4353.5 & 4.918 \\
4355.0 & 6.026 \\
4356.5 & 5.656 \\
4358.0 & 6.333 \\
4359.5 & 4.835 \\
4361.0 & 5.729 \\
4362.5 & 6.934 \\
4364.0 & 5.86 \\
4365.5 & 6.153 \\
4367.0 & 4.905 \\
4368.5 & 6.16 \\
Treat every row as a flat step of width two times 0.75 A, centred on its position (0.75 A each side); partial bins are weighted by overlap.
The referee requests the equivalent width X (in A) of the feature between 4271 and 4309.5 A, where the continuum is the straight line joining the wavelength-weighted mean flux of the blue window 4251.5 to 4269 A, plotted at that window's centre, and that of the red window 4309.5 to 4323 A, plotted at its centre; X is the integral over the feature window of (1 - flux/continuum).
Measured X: 4.2 A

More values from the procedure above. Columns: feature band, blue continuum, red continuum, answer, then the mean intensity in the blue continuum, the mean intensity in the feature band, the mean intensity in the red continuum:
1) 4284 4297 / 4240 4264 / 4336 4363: 1.0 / 5.5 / 5.05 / 5.4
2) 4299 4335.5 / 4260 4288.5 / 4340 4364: 3.7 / 5.46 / 4.92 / 5.51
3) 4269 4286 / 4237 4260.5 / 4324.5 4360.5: 0.3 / 5.53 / 5.39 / 5.35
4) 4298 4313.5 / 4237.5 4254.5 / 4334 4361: 4.0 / 5.54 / 4.02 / 5.35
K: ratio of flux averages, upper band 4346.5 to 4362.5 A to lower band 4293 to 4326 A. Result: 1.19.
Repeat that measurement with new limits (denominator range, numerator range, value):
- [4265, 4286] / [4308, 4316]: 0.81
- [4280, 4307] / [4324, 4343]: 1.06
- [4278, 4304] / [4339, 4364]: 1.08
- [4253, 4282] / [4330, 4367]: 1.01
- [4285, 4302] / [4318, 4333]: 1.13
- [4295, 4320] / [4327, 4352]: 1.17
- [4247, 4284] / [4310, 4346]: 0.97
